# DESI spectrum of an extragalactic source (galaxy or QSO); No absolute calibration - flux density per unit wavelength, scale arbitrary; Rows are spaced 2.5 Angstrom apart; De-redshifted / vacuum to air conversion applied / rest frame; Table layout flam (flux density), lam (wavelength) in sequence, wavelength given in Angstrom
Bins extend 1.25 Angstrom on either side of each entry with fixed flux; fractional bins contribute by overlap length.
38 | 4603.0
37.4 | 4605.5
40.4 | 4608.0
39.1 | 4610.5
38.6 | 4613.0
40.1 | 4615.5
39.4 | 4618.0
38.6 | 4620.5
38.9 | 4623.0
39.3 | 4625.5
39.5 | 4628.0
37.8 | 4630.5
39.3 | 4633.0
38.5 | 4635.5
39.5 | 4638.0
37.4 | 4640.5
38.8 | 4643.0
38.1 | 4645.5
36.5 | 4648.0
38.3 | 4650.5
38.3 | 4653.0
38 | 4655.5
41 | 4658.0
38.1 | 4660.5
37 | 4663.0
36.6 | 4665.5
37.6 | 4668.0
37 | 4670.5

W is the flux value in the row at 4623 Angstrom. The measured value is 38.9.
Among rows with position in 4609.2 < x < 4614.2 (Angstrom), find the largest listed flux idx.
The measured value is 39.1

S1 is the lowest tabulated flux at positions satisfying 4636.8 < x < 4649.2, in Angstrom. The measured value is 36.5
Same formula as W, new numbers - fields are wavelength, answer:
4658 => 41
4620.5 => 38.6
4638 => 39.5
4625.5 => 39.3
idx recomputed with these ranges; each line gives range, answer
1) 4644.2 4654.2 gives 38.3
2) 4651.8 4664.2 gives 41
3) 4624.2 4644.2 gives 39.5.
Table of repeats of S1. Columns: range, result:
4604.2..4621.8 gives 37.4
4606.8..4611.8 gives 39.1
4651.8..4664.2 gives 37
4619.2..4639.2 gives 37.8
